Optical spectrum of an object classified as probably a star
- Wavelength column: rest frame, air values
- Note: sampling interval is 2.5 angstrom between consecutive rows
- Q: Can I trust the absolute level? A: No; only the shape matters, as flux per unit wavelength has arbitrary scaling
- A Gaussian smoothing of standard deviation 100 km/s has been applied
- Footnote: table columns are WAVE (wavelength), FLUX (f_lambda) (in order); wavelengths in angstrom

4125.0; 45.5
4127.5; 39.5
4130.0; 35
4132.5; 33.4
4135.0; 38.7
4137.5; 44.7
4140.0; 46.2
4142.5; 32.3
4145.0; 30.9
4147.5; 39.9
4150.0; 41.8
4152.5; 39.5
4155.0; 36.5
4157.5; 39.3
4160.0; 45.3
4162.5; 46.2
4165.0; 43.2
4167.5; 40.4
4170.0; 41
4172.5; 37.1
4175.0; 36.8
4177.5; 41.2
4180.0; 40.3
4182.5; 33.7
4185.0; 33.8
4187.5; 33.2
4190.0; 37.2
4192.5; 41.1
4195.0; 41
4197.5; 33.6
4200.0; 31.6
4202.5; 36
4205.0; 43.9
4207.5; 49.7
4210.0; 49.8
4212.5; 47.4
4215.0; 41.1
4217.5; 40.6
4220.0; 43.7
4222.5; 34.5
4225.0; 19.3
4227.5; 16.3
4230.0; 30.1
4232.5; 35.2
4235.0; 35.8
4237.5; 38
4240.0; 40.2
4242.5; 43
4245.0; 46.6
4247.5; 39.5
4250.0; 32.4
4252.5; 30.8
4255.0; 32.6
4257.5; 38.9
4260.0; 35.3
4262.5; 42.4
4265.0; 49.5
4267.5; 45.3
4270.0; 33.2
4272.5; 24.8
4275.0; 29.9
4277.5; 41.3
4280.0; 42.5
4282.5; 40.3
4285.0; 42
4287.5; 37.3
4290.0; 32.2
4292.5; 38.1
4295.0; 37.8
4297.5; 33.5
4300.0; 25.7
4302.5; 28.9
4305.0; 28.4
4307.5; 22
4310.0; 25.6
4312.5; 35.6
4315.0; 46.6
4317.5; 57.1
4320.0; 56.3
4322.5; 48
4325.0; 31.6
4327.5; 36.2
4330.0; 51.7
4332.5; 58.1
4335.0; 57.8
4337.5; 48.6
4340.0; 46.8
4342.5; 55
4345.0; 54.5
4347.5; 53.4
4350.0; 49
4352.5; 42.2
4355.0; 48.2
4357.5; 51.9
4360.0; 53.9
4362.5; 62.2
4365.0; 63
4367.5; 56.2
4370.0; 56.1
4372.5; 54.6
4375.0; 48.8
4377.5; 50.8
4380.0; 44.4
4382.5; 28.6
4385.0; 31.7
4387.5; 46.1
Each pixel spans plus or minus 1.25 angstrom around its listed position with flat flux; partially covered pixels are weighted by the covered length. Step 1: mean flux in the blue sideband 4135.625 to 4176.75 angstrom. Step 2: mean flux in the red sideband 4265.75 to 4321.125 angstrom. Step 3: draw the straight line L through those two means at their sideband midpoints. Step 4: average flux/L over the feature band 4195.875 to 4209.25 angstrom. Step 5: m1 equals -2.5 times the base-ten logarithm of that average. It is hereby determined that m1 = -0.01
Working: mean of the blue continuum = 40.1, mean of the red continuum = 36.6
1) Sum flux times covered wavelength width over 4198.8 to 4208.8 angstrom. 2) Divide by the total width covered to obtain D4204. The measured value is 40.4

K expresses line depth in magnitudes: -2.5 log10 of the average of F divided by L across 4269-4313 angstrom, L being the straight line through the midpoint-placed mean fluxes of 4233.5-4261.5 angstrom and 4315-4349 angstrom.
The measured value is 0.30 mag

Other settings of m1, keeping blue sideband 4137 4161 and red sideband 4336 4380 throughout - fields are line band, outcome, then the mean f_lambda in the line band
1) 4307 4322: 0.190 mag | 41.8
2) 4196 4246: 0.162 mag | 37.8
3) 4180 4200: 0.161 mag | 36.2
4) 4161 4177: -0.006 mag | 40.9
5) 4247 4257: 0.331 mag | 33.8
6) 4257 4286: 0.211 mag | 38.8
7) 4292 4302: 0.418 mag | 33.1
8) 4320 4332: 0.139 mag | 44.4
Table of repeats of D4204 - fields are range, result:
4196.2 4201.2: 32.7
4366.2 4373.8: 55.6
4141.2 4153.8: 36.9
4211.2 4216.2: 44.3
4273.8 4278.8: 35.7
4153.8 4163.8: 41.9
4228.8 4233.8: 32.7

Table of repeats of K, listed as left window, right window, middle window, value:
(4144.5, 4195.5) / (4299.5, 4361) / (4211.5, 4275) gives 0.14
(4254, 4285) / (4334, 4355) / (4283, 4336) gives 0.14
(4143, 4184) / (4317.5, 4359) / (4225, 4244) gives 0.29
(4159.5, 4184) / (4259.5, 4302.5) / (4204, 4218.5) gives -0.17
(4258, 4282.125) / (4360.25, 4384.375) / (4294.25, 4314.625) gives 0.37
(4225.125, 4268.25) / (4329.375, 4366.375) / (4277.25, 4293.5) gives 0.10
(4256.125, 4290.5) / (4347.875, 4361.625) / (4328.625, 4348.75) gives -0.12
